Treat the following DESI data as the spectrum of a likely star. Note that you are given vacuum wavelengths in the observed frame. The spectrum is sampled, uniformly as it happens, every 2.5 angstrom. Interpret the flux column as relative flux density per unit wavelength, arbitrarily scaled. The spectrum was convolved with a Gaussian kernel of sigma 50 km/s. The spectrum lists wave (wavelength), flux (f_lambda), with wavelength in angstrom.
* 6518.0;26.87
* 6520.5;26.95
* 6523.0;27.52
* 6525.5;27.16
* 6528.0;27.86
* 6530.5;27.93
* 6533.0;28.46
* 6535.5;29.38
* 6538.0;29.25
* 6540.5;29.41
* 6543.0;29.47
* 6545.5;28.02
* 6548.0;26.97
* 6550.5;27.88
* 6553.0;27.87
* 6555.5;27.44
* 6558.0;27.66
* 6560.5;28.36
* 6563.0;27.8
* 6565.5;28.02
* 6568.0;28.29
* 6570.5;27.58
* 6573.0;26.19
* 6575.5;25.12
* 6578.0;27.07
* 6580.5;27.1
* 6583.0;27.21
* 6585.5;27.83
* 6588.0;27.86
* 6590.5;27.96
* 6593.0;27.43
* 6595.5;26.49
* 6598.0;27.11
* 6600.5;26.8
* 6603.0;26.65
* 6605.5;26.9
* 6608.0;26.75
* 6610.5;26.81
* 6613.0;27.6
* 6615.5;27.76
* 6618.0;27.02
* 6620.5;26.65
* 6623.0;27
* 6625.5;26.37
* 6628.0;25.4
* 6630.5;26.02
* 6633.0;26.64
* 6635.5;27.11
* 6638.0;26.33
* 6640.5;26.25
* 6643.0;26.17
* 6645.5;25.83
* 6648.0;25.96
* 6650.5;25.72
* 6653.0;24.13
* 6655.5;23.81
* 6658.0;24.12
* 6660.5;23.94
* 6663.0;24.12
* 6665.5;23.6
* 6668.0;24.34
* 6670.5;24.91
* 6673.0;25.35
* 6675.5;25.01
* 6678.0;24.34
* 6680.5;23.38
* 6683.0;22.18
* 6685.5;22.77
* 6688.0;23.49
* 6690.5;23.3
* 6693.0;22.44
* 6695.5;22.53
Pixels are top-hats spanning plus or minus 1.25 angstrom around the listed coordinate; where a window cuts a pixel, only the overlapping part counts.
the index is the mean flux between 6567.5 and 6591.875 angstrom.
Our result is 27.2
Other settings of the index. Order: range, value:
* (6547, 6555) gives 27.6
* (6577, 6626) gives 27.1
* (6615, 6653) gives 26.3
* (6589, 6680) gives 25.9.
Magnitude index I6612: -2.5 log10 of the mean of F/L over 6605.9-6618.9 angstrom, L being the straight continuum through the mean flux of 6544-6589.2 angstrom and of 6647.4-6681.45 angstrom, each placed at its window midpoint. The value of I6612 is -0.05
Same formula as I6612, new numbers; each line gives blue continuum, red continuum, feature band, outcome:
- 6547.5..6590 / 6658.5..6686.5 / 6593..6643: -0.038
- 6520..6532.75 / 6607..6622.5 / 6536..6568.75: -0.030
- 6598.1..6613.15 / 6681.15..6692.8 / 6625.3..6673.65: -0.023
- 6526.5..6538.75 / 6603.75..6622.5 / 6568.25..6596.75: 0.020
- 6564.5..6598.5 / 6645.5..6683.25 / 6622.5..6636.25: -0.031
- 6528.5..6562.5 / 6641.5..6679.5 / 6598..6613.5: -0.019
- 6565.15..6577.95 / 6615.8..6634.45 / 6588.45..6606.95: -0.013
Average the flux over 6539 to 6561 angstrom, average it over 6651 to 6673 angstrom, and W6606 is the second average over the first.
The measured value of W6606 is 0.86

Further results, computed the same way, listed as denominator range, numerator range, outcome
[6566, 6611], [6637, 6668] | 0.92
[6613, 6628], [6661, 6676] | 0.91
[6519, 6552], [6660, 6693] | 0.85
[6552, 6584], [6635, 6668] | 0.92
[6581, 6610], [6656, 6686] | 0.88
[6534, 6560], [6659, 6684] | 0.85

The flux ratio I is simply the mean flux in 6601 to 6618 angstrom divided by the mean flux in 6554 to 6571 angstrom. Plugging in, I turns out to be 0.97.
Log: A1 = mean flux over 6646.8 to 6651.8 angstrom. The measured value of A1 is 25.8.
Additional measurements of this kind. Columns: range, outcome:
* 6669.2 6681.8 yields 24.6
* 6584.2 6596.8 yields 27.5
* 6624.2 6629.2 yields 25.9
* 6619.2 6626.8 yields 26.7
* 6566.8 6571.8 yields 27.9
